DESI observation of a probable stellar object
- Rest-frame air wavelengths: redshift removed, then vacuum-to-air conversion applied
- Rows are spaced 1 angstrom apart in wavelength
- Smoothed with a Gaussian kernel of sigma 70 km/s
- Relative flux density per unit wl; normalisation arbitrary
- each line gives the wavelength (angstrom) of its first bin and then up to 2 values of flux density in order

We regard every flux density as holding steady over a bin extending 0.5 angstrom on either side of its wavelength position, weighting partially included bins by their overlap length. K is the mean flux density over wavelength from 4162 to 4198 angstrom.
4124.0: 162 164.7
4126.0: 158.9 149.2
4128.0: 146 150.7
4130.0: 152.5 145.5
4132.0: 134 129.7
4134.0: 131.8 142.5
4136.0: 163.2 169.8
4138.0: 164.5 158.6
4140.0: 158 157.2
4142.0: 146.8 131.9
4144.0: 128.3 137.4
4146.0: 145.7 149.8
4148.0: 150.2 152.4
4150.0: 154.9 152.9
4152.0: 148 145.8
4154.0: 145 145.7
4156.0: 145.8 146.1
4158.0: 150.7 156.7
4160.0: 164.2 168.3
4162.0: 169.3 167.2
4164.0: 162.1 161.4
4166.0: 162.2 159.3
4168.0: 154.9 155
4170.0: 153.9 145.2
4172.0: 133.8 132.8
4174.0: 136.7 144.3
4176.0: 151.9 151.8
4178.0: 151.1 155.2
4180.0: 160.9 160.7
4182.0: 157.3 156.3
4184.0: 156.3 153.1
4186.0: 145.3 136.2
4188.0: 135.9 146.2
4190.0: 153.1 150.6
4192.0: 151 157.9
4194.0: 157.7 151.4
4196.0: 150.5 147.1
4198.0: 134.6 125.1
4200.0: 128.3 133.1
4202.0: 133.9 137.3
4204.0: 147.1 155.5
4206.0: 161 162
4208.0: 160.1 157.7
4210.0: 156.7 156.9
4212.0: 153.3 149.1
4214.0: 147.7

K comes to 152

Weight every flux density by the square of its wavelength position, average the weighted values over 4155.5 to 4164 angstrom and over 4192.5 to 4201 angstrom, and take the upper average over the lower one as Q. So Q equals 0.9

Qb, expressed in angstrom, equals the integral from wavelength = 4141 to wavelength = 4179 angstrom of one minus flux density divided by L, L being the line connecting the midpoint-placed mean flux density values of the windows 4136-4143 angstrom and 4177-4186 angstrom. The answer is 1.5 angstrom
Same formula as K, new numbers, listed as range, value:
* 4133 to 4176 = 151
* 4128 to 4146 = 147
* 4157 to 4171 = 159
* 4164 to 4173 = 153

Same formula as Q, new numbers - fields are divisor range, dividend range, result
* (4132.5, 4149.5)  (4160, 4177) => 1.05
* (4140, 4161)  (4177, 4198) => 1.04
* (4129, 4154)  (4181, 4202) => 1.01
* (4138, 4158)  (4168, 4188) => 1.02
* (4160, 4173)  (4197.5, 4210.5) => 0.94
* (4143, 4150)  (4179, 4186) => 1.11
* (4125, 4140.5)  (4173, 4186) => 1.03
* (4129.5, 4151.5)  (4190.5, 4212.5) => 1.03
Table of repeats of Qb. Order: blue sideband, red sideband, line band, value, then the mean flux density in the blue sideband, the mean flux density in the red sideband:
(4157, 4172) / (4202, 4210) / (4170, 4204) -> 2.0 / 158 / 153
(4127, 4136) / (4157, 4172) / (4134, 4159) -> 0.1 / 143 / 158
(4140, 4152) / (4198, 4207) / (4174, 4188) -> -0.8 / 147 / 141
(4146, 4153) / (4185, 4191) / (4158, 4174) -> -0.8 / 151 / 145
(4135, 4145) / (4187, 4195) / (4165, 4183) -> -0.1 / 152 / 150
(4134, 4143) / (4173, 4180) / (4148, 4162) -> -0.1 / 155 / 148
